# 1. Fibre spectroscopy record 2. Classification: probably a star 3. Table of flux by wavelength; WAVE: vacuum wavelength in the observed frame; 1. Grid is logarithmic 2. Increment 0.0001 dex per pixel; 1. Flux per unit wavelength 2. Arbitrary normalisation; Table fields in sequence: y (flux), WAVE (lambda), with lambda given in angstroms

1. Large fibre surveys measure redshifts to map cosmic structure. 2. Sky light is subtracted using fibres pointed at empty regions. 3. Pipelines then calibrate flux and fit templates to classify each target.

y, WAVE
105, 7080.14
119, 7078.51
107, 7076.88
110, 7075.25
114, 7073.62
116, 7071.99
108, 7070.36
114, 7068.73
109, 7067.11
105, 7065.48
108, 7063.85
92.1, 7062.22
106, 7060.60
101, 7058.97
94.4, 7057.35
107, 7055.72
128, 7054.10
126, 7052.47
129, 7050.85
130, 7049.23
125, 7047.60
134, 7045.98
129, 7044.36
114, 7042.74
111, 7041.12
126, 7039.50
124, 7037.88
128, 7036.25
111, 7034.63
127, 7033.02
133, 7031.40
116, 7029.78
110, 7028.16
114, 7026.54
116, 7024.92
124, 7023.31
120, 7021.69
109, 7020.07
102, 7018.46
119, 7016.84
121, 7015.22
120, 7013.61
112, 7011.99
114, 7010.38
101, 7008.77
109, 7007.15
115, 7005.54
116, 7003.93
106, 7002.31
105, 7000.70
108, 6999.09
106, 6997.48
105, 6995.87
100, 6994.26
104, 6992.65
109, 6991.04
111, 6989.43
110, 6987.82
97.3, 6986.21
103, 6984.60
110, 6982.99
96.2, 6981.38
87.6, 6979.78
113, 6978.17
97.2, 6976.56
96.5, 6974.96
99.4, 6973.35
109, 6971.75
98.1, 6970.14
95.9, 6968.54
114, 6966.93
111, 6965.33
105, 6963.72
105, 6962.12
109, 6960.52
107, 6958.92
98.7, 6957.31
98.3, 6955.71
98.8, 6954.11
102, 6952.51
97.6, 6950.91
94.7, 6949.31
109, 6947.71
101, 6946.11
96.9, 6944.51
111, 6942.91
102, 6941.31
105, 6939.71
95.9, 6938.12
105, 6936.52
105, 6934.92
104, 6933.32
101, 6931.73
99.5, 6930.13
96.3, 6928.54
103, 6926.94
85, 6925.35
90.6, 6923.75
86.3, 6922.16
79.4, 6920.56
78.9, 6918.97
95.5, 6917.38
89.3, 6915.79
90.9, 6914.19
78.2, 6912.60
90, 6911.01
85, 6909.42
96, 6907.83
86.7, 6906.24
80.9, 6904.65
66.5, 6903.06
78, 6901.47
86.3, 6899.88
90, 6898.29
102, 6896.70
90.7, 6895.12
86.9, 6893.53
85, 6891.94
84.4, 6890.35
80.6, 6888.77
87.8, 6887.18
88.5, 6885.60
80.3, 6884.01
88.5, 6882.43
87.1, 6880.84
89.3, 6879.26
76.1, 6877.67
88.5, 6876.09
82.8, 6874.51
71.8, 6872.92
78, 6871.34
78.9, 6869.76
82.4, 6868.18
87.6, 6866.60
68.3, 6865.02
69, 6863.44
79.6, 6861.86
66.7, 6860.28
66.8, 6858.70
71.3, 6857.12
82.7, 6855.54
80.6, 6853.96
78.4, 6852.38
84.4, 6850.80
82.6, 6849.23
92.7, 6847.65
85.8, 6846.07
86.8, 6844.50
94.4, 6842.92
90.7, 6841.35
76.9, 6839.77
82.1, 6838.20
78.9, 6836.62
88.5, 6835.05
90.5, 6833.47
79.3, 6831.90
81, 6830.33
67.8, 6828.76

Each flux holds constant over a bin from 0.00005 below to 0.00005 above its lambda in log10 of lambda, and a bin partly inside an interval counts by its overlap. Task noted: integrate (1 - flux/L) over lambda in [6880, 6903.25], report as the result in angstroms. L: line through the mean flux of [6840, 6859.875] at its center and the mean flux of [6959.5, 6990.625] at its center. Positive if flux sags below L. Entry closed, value 0.9 angstroms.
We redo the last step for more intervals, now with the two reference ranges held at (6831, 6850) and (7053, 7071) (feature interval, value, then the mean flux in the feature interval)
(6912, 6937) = 0.2 angstroms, 93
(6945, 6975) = -1.7 angstroms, 103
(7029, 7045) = -2.7 angstroms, 122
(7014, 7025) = -1.4 angstroms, 116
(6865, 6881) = 1.3 angstroms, 81.4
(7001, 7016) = -1.6 angstroms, 112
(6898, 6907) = 1.1 angstroms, 80.9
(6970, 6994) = -0.9 angstroms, 103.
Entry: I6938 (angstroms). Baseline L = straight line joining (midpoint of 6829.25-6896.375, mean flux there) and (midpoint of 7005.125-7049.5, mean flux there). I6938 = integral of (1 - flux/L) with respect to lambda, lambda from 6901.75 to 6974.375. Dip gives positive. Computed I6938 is 1.6 angstroms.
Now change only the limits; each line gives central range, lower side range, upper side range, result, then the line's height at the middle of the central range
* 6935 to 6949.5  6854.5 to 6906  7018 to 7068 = -1.2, 94.8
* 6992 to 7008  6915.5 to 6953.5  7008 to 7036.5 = 0.6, 112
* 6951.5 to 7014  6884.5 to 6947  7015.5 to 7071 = -0.4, 104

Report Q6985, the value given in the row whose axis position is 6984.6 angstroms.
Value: 103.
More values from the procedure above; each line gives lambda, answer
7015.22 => 121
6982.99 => 110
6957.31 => 98.7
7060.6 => 106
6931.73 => 101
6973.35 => 99.4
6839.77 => 76.9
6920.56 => 79.4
